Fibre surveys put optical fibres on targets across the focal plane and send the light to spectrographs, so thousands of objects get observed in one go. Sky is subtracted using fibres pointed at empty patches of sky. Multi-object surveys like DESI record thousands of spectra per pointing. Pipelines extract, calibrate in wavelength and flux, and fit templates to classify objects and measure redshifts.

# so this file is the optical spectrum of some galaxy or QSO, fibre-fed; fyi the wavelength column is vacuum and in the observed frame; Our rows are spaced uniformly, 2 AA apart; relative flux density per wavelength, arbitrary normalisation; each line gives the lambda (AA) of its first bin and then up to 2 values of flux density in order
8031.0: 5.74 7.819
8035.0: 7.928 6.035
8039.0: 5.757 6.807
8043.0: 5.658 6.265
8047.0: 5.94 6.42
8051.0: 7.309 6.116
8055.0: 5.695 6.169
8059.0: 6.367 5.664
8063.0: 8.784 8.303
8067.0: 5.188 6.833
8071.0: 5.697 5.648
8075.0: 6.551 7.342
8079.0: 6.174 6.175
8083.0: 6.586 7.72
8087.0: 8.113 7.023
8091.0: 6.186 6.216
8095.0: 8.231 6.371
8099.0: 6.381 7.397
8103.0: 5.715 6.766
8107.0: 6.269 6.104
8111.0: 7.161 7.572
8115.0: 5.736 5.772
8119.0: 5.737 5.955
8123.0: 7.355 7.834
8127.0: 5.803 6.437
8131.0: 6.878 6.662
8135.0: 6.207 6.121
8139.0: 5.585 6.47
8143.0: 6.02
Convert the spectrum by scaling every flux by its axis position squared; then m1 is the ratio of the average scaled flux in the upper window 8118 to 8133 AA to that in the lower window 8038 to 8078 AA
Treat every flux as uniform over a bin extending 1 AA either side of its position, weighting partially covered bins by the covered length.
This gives 1.0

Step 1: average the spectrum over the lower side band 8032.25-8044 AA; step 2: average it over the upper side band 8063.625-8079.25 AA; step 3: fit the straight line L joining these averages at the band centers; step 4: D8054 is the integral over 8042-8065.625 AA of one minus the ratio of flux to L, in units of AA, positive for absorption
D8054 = 0.2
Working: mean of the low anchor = 6.64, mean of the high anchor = 6.54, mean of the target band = 6.53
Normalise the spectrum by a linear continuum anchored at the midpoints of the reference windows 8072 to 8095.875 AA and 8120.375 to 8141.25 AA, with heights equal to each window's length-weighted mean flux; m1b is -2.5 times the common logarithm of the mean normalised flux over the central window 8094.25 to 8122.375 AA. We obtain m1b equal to 0.02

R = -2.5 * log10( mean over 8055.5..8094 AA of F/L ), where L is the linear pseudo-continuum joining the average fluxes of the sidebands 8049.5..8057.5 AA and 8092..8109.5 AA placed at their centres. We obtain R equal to -0.03 mag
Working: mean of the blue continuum 6.34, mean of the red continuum 6.62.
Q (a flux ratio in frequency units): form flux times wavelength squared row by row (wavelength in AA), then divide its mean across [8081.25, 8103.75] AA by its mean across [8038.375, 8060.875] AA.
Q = 1.1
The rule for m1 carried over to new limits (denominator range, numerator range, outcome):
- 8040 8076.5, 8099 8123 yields 1.01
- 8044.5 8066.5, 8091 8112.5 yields 1.02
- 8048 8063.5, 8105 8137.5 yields 1.02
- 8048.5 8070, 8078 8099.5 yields 1.04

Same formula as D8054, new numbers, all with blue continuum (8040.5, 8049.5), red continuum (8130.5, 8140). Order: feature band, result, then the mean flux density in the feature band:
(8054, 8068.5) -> -1.0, 6.6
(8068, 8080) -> -0.3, 6.37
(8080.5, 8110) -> -2.6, 6.76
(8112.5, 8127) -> -0.5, 6.48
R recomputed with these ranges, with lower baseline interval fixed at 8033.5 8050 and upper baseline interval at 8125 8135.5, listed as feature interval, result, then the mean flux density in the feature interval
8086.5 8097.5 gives -0.084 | 7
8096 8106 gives -0.005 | 6.53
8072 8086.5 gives -0.032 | 6.65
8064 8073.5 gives 0.012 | 6.37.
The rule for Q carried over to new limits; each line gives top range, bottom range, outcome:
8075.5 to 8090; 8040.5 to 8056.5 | 1.13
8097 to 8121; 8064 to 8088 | 0.96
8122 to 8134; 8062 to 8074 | 1.03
